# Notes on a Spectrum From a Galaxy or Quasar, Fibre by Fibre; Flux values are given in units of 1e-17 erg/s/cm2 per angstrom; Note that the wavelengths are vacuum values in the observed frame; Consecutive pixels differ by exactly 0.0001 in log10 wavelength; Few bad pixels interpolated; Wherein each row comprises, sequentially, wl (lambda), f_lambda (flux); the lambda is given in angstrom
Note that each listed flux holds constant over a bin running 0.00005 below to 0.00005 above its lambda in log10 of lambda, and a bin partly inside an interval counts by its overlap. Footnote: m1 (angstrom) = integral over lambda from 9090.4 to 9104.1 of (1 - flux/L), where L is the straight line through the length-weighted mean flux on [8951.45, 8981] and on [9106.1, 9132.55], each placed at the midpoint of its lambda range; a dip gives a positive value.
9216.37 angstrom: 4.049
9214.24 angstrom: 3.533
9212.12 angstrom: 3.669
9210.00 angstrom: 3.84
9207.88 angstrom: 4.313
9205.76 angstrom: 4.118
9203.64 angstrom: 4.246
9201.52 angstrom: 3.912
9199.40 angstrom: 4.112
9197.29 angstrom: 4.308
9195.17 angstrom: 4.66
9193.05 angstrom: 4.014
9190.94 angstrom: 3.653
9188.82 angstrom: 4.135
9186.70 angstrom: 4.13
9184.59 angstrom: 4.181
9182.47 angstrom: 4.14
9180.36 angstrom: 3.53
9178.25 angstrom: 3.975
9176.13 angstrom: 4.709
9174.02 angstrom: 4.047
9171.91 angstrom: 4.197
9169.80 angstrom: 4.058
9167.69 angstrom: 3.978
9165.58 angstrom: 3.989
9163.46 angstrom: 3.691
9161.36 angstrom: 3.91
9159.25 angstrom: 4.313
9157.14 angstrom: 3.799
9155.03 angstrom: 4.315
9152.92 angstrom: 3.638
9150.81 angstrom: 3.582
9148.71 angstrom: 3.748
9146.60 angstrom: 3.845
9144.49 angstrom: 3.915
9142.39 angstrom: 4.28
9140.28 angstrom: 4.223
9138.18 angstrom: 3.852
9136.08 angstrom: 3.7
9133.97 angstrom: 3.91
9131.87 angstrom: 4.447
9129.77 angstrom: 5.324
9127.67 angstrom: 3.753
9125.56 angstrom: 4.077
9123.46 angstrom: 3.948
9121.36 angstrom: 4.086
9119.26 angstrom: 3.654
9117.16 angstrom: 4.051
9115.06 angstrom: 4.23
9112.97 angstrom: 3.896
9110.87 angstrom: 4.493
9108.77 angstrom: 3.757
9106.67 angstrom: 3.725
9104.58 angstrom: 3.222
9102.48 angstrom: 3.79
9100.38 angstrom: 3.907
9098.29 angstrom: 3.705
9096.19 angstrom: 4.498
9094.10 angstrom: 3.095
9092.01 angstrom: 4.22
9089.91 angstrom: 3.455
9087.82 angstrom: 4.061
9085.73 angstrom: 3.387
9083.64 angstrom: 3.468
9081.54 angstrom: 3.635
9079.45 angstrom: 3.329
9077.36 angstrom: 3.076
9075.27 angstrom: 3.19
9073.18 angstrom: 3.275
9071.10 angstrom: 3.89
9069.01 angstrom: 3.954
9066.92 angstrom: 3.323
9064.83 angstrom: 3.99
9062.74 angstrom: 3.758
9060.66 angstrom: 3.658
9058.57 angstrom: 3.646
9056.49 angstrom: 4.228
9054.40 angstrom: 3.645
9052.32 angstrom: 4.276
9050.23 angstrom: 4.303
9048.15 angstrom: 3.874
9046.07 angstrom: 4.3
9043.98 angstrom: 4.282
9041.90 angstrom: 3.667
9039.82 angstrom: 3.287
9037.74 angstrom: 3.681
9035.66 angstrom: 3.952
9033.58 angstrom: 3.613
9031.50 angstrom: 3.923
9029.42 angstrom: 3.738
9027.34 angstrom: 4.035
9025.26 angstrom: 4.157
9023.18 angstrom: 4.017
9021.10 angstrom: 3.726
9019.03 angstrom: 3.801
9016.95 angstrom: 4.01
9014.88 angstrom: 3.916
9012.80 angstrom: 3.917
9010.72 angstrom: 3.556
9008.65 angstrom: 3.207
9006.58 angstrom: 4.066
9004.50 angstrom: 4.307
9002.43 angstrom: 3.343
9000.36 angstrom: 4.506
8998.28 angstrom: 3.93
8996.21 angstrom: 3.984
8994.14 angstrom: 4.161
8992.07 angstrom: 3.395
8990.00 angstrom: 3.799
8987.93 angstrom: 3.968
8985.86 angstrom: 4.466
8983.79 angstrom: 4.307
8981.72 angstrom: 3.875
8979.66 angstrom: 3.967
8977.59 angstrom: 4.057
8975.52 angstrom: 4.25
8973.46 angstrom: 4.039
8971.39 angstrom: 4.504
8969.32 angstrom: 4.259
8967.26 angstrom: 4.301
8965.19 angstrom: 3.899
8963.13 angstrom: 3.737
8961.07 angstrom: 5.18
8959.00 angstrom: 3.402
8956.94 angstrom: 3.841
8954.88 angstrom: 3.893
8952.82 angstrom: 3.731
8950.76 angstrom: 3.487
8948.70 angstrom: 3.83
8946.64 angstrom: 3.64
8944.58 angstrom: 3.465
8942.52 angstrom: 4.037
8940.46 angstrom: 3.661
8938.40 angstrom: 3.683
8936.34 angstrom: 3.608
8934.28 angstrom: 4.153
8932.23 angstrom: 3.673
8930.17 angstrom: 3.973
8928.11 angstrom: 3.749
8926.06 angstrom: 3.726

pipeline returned 0.9 angstrom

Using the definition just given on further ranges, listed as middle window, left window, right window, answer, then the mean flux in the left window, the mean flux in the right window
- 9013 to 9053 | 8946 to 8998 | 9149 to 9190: 0.83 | 4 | 4.01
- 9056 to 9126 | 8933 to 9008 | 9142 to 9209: 4.54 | 3.96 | 4.04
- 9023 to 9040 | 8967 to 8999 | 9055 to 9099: 0.09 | 4.08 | 3.66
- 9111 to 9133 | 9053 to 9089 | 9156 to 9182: -1.89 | 3.62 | 4.02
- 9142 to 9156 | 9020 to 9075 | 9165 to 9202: 0.53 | 3.84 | 4.1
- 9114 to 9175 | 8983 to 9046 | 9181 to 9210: 0.64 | 3.89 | 4.13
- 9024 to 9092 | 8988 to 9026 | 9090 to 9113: 1.61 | 3.88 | 3.83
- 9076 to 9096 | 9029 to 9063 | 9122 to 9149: 2.07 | 3.88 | 4.09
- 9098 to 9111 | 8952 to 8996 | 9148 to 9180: 0.82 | 4.05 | 3.99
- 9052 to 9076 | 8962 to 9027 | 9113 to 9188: 1.67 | 3.98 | 4.03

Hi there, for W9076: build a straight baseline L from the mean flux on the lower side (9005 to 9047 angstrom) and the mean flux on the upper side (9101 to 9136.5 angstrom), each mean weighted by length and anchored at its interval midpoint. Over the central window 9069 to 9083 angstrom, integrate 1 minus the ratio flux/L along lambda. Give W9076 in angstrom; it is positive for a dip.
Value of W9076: 1.7 angstrom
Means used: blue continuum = 3.85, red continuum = 4.01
